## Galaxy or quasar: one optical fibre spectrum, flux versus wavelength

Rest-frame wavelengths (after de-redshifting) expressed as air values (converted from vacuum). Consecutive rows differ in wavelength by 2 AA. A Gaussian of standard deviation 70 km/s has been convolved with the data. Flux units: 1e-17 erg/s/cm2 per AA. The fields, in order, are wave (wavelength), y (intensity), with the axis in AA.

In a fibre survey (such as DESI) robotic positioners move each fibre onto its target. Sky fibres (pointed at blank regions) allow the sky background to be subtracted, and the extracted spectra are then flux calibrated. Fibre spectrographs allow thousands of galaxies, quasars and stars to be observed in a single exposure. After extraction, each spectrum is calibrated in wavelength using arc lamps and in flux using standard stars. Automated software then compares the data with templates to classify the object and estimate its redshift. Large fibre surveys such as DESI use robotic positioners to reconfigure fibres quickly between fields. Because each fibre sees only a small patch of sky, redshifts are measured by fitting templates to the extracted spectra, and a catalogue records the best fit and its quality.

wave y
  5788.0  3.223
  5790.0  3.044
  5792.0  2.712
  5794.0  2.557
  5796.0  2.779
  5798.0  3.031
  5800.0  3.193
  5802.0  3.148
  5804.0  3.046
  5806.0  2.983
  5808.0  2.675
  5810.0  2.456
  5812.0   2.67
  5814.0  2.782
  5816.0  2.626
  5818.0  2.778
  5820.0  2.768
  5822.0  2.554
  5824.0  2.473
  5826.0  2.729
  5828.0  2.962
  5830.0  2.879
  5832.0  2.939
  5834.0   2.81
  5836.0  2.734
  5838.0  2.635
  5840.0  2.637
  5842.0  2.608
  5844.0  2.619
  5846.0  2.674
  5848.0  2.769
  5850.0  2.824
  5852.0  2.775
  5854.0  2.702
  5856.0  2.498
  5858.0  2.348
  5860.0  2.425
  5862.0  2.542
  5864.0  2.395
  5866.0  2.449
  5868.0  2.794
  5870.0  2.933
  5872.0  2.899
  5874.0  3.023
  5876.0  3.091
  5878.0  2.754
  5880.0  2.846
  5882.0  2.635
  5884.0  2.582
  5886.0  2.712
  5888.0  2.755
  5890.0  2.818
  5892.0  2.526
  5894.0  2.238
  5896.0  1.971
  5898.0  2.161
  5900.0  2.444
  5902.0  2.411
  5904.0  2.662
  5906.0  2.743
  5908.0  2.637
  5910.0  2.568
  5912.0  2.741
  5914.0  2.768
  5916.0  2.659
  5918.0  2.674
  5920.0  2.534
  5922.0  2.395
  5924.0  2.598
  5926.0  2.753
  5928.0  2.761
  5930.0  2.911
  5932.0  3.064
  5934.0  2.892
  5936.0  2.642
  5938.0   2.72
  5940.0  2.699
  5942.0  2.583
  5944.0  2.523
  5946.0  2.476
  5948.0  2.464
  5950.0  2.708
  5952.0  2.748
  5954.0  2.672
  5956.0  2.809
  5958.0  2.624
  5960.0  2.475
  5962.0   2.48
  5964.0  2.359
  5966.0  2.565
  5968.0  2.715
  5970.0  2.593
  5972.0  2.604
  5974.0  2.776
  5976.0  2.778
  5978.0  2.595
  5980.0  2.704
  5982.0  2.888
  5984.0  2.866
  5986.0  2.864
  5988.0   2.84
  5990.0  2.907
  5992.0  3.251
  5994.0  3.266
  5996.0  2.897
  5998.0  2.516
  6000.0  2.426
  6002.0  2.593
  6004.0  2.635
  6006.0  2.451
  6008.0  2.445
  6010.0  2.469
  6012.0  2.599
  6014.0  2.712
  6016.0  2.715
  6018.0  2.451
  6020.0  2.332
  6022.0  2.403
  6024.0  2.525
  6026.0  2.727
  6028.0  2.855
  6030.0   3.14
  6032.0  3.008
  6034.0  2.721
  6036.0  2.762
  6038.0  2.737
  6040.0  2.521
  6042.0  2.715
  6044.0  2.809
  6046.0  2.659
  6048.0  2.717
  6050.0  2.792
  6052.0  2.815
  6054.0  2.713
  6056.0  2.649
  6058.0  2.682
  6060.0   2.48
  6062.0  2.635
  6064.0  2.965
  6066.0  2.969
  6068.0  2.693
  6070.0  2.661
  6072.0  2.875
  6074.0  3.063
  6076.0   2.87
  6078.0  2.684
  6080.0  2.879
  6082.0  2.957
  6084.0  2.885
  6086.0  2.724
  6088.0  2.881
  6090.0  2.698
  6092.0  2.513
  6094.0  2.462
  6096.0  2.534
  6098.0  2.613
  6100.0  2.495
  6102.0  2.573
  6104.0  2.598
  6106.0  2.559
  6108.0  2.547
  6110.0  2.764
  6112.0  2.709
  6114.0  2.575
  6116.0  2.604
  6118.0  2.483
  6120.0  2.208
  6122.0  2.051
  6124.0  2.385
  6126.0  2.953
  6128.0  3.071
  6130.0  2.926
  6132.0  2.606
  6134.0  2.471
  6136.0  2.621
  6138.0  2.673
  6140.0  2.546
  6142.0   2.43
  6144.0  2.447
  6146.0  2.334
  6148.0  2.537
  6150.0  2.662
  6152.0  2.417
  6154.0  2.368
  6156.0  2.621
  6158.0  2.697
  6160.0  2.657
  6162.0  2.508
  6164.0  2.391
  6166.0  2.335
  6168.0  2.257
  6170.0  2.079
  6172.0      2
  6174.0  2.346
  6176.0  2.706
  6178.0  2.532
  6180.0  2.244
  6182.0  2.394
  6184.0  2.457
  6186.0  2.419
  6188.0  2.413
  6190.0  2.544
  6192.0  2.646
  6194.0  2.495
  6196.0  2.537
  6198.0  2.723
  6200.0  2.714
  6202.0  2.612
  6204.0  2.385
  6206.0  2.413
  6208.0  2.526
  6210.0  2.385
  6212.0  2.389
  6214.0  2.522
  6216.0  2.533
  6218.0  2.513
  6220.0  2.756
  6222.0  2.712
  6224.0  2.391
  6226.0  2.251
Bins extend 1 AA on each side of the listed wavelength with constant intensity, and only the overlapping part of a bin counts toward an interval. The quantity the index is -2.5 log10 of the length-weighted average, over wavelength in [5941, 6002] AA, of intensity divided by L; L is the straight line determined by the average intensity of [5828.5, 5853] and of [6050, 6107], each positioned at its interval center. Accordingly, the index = 0.01 mag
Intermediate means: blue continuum 2.75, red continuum 2.72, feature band 2.7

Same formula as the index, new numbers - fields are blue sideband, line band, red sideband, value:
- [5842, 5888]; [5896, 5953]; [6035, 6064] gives 0.03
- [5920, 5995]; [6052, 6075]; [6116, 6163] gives -0.06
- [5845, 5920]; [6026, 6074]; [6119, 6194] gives -0.09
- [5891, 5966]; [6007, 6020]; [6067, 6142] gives 0.03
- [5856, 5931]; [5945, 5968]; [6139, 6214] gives 0.00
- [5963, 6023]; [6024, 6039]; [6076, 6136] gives -0.07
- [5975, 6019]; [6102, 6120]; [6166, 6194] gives -0.03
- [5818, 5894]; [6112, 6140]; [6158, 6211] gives -0.04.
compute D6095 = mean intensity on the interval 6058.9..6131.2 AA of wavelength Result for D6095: 2.68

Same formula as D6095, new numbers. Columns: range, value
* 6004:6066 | 2.68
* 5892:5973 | 2.6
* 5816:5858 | 2.71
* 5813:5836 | 2.75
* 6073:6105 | 2.71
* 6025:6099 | 2.76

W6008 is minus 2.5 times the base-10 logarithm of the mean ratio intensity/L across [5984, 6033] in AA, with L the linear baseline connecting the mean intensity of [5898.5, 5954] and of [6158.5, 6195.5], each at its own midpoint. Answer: -0.06 mag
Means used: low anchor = 2.65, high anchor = 2.42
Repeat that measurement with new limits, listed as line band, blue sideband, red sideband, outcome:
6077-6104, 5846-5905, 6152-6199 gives -0.08 mag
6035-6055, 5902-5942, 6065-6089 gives 0.04 mag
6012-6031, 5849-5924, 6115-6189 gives -0.04 mag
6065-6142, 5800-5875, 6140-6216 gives -0.06 mag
